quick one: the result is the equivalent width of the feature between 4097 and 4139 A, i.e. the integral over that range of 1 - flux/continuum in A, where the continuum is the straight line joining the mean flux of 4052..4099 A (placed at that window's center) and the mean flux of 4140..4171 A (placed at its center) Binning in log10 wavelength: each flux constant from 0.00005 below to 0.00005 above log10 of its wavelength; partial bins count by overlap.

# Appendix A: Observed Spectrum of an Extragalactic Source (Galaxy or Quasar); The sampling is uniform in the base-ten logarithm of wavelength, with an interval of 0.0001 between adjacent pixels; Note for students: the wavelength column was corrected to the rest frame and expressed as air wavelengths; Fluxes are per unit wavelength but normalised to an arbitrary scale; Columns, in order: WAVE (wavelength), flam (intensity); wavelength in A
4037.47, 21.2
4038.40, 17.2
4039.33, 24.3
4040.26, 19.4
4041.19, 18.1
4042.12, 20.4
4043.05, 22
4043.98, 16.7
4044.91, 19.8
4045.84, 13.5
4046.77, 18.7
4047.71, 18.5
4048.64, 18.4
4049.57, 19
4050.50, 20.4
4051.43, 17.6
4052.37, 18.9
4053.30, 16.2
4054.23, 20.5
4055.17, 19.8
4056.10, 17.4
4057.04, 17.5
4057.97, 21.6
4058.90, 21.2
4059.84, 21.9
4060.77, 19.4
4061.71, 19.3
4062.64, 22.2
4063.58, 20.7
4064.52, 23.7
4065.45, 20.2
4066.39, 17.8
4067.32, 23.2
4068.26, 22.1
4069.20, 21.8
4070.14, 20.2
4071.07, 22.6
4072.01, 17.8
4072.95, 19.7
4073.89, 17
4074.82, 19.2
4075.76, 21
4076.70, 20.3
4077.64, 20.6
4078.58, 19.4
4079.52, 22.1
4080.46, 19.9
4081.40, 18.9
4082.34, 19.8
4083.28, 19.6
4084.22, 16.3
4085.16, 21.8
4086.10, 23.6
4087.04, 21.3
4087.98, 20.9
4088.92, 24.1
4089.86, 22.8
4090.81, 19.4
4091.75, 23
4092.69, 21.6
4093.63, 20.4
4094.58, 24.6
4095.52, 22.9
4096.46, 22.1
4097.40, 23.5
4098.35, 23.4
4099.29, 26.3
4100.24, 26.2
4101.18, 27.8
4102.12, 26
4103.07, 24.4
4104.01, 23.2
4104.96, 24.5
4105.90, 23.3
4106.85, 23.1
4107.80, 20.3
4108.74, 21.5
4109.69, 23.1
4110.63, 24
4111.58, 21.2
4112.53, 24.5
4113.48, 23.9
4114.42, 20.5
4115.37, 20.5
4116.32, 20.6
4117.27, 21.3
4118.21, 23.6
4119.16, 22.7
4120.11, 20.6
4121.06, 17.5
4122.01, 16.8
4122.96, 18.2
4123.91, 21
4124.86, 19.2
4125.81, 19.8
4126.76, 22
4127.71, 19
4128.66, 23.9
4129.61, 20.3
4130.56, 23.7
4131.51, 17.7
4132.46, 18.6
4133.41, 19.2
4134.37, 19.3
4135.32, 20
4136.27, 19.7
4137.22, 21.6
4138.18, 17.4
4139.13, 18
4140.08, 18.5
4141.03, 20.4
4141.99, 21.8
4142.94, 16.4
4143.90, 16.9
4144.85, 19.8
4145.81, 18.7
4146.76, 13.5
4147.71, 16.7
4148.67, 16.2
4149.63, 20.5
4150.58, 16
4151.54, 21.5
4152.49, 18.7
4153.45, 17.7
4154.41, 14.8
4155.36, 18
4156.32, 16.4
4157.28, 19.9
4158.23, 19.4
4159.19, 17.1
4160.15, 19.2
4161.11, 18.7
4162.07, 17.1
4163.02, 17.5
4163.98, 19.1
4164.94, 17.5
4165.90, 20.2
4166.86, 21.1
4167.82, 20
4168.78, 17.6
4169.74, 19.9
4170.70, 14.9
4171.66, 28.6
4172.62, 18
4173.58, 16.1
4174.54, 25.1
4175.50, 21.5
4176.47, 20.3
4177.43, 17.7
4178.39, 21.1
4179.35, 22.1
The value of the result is -4.8 A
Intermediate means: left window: 20.7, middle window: 21.7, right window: 18.2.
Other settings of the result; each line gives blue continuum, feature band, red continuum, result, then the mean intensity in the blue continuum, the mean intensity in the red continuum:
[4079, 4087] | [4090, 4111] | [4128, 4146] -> -3.5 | 20.3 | 19.6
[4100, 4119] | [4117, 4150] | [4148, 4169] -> 2.2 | 23.1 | 18.4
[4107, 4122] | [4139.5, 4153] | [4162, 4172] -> 1.3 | 21.6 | 19.4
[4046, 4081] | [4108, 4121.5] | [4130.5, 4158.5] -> -2.0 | 19.9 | 18.5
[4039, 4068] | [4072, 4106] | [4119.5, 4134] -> -3.7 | 19.6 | 19.8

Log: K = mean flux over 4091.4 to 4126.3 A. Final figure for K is 22.3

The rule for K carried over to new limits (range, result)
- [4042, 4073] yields 19.7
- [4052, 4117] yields 21.5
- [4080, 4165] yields 20.5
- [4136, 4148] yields 18.4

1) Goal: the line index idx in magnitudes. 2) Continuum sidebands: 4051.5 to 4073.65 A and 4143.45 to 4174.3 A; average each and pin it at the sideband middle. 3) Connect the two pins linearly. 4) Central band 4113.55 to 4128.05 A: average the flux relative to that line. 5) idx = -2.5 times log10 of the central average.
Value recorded -0.07 mag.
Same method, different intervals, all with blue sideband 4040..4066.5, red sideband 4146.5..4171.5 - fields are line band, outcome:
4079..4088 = -0.075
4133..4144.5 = -0.038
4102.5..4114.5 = -0.220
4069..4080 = -0.054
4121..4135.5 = -0.072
